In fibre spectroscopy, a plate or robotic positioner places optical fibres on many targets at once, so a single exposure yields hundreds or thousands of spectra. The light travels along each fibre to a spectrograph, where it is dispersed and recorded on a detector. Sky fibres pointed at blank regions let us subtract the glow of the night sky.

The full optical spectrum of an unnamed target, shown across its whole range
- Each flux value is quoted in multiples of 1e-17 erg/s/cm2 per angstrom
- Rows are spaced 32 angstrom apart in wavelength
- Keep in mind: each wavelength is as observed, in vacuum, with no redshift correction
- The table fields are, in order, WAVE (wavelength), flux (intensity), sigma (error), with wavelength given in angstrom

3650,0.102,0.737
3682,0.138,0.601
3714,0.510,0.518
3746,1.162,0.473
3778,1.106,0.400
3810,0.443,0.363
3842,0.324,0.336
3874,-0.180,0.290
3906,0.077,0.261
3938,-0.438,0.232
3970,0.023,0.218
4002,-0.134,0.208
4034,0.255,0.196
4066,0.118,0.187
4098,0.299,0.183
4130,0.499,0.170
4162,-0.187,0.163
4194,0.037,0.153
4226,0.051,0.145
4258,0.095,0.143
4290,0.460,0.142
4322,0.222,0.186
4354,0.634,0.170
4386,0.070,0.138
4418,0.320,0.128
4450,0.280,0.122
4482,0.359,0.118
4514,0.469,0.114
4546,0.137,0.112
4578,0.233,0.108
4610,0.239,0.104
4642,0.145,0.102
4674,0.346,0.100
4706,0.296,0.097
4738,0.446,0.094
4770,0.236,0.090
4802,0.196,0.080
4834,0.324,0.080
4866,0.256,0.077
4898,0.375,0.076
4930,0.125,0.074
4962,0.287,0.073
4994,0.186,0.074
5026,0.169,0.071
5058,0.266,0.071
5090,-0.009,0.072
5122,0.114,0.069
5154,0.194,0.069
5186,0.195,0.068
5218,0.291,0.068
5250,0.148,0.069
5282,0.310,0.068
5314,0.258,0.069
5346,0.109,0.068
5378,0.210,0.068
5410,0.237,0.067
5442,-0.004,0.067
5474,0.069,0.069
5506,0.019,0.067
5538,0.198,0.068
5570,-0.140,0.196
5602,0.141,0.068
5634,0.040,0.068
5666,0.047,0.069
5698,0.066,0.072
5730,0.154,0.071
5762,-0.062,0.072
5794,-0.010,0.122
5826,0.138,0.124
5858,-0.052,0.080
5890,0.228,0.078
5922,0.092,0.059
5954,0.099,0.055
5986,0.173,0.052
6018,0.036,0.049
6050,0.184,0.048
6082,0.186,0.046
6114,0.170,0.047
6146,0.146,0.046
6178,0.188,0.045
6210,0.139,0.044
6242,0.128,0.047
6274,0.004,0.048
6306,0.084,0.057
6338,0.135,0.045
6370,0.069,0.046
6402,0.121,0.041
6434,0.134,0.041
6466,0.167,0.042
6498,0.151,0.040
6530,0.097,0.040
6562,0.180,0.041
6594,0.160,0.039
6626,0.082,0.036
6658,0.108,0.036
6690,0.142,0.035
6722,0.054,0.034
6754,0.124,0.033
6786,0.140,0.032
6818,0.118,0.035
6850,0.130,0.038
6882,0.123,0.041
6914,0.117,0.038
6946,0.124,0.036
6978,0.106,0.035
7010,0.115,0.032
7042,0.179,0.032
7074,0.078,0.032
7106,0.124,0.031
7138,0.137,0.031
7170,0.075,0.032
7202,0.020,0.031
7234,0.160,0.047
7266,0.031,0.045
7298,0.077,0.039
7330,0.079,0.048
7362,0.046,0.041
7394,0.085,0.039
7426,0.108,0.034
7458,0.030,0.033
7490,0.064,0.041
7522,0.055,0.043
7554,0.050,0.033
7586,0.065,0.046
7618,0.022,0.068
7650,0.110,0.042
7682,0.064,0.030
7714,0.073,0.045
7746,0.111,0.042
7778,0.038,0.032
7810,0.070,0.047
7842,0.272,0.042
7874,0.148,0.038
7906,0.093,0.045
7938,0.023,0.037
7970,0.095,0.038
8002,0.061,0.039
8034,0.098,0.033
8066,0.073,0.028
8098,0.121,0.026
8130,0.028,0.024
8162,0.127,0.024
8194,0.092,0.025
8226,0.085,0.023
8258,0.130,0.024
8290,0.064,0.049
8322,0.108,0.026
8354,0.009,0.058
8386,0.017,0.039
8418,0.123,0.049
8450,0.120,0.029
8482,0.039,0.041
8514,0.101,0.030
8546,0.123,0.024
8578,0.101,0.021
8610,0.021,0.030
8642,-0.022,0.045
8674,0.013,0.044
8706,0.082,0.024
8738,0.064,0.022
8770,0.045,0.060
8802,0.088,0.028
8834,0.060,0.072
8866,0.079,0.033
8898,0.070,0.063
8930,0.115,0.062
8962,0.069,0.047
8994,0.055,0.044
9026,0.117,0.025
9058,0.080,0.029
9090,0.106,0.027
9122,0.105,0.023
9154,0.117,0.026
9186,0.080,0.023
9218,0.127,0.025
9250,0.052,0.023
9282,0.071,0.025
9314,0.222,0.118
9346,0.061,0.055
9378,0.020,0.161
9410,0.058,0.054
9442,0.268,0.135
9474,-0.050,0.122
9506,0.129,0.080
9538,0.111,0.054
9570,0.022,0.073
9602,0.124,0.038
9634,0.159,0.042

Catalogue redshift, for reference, 1.11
